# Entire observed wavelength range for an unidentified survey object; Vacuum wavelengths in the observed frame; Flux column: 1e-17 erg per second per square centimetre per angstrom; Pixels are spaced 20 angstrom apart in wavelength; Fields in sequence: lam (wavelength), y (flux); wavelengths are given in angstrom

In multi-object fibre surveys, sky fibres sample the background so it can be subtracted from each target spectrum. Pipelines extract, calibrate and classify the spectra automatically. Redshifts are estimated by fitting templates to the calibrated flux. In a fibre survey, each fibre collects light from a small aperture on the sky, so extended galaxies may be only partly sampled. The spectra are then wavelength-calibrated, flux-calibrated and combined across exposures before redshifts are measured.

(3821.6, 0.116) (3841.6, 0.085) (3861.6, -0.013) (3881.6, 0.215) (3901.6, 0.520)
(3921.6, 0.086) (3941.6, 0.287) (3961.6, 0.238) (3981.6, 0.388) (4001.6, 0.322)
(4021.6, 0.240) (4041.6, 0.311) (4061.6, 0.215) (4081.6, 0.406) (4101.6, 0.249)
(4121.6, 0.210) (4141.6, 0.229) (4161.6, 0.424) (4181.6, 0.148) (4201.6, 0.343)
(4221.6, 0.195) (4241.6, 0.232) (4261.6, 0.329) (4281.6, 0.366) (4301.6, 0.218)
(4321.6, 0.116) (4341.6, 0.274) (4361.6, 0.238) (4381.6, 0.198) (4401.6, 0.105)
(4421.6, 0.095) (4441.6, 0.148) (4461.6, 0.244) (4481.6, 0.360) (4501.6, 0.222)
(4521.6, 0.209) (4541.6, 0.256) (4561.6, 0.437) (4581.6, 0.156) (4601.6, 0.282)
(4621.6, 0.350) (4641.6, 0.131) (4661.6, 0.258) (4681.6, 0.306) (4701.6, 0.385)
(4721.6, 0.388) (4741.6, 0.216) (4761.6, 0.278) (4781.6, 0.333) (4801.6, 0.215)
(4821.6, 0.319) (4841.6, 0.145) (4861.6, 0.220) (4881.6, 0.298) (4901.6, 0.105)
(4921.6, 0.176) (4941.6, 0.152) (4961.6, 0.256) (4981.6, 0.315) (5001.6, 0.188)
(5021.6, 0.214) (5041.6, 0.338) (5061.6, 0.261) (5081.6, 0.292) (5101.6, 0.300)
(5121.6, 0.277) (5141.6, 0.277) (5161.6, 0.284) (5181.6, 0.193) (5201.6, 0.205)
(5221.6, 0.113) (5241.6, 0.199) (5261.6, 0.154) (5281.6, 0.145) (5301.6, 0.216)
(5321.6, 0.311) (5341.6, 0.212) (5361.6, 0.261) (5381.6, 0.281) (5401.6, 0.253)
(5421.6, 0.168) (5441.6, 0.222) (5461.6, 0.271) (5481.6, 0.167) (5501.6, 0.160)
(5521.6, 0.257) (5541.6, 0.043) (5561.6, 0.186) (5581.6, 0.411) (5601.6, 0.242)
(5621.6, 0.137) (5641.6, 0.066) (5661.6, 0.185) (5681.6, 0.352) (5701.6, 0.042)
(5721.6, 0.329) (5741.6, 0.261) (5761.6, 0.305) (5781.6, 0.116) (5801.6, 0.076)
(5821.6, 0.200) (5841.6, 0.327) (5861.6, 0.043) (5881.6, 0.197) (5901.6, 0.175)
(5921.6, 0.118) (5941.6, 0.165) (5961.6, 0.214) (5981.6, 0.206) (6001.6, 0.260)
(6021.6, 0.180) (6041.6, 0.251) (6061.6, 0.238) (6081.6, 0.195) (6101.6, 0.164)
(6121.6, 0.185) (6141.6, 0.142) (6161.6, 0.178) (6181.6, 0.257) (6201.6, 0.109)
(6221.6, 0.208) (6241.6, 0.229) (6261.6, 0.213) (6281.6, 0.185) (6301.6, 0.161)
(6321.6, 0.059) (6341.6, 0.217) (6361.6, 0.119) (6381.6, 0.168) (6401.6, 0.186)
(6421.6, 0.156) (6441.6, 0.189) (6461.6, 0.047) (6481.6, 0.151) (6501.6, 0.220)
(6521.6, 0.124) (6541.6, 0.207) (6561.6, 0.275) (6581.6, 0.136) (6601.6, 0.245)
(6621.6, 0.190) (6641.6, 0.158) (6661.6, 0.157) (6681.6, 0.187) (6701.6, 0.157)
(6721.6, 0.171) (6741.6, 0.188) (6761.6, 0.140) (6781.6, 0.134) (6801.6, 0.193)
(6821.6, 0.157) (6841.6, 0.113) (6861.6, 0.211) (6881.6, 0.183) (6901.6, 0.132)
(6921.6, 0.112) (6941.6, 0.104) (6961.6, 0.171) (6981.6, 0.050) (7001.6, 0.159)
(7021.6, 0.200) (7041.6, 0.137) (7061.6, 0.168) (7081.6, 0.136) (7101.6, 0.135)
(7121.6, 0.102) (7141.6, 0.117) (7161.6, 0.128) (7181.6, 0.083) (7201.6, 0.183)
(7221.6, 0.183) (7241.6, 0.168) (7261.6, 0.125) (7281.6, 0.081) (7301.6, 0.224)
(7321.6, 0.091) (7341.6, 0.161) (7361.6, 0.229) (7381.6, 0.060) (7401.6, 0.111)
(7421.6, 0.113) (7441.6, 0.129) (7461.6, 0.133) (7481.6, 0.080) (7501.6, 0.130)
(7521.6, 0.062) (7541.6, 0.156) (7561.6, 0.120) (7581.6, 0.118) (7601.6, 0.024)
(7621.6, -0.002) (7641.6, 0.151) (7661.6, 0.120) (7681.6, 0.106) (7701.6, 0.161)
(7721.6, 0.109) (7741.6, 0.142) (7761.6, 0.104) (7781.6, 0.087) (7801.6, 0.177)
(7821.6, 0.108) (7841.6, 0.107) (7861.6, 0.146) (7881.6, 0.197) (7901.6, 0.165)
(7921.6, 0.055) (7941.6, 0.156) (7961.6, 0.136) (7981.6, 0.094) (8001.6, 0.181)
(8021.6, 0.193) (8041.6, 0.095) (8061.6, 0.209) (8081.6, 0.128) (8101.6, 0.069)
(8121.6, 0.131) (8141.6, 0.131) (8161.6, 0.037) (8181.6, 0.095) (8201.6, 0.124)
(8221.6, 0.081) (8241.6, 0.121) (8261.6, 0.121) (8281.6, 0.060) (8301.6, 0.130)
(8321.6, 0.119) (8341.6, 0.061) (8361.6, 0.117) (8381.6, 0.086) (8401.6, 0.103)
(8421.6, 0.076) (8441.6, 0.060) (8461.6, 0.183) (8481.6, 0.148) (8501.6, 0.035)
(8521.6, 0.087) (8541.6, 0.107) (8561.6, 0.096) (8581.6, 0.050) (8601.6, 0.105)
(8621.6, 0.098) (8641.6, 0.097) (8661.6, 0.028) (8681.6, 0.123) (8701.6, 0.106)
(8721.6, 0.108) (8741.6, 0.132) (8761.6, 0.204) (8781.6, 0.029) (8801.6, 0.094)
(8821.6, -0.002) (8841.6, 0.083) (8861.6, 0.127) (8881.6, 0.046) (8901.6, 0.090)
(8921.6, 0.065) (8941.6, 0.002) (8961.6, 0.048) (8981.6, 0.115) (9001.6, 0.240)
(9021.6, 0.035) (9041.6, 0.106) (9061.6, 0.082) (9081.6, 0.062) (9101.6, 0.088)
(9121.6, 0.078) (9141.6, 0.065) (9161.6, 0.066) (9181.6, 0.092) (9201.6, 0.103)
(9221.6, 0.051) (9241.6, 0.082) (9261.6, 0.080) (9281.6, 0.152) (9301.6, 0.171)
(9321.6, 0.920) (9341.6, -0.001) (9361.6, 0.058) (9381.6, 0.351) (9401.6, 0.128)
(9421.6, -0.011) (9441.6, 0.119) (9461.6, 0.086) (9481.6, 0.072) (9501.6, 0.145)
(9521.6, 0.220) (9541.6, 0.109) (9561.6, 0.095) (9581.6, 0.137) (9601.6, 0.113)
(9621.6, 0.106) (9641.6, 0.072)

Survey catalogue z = 1.50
